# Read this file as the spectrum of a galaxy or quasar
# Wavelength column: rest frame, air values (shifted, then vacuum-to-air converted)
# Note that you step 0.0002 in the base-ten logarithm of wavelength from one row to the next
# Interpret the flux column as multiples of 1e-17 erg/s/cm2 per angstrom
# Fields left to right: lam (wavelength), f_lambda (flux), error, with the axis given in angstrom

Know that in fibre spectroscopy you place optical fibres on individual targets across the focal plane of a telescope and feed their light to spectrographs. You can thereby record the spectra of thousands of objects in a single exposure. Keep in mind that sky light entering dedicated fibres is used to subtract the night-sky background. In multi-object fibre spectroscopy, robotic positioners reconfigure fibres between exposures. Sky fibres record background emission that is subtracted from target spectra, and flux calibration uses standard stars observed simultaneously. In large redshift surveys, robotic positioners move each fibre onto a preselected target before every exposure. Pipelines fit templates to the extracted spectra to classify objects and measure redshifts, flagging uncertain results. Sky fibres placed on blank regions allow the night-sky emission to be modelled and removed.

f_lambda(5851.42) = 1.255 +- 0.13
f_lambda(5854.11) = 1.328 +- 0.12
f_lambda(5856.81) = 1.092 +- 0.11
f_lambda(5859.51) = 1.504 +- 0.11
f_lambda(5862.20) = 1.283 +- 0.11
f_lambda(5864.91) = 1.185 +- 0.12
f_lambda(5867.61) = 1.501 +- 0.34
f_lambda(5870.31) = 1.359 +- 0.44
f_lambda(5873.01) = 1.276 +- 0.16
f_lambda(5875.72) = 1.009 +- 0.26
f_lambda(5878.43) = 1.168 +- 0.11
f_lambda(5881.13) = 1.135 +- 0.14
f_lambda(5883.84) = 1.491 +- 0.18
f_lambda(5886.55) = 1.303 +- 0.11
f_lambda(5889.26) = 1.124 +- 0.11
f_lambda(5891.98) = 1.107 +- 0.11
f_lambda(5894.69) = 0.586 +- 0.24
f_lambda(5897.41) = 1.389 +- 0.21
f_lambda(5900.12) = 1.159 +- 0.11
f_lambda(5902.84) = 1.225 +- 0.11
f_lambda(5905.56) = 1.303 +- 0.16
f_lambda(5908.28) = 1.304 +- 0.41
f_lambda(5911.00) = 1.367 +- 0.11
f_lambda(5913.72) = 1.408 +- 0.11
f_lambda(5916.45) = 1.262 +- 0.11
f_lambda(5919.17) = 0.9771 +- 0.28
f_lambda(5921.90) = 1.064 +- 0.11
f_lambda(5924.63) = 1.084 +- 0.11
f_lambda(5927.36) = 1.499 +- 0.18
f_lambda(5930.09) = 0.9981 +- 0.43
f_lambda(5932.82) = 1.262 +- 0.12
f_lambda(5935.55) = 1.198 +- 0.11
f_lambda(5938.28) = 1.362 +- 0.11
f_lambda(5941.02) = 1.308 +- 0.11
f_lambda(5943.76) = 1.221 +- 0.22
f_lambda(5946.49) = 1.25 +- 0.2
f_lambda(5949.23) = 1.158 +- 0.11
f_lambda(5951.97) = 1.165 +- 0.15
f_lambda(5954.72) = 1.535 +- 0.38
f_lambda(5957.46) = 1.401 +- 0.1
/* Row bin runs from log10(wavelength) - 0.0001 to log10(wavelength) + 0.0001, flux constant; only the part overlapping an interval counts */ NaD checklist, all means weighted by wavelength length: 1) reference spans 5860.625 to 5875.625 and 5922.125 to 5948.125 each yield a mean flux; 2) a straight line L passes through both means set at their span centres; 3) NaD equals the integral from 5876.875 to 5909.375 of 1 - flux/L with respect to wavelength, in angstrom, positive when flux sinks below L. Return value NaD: 2.2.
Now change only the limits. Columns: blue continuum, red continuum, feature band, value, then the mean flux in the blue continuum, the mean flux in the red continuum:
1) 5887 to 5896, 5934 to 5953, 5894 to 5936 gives -4.2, 0.977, 1.24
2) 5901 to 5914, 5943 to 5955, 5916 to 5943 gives 1.6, 1.31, 1.24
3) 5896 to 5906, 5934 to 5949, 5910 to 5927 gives 0.7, 1.26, 1.26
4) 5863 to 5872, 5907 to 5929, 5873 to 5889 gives 1.2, 1.34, 1.24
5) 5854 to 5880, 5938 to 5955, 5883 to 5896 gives 1.6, 1.27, 1.26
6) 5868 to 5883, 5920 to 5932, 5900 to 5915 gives -1.6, 1.22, 1.16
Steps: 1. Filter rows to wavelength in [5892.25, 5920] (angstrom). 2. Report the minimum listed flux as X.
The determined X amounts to 0.586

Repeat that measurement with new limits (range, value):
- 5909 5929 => 0.9771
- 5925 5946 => 0.9981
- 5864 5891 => 1.009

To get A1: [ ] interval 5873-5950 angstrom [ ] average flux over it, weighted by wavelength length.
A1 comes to 1.21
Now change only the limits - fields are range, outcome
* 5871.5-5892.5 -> 1.21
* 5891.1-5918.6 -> 1.21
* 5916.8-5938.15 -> 1.17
